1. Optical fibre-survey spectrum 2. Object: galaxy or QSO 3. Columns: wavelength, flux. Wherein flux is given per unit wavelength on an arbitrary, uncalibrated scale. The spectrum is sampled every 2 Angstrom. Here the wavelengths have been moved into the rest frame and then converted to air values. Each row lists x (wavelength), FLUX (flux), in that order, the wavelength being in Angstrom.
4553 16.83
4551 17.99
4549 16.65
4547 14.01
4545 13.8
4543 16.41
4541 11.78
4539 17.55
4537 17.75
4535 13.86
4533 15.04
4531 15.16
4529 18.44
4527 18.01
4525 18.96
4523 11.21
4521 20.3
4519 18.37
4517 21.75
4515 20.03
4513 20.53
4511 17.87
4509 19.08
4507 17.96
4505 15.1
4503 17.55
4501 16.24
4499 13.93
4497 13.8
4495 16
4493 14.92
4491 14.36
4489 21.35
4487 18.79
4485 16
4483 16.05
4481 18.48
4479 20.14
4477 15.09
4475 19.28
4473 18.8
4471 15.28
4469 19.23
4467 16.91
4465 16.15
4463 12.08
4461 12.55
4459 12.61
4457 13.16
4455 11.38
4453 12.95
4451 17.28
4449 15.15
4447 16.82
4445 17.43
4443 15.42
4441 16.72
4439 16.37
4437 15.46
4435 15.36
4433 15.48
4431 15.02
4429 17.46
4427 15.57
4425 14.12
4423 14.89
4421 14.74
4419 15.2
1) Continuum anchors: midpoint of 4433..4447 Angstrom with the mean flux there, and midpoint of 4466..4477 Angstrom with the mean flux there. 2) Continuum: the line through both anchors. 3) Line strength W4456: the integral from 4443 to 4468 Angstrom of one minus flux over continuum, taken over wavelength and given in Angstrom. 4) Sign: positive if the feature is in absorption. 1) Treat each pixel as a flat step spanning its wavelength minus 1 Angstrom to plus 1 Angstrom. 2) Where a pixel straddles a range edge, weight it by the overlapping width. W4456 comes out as 3.4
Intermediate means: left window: 16.1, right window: 17.6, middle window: 14.6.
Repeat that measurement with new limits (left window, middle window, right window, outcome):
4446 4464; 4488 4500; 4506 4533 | 0.5 Angstrom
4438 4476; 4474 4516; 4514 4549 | -3.0 Angstrom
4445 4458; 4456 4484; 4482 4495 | -0.6 Angstrom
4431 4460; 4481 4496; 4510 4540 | -0.4 Angstrom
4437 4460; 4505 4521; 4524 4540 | -2.6 Angstrom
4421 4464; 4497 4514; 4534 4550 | -2.2 Angstrom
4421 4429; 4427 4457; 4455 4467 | -2.4 Angstrom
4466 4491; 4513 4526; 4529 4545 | -1.9 Angstrom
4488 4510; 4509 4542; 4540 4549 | -4.6 Angstrom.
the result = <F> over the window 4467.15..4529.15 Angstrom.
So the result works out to 17.5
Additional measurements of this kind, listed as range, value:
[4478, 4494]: 17.5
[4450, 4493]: 16.1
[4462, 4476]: 16.8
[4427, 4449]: 16.1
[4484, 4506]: 16.2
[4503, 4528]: 18.2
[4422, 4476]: 15.5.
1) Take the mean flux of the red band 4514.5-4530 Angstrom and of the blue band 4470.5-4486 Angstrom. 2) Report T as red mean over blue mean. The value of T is 1.05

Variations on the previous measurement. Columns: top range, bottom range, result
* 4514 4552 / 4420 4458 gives 1.09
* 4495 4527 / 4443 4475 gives 1.14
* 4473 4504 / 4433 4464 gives 1.14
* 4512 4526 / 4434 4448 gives 1.15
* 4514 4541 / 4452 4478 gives 1.14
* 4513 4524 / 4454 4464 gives 1.50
